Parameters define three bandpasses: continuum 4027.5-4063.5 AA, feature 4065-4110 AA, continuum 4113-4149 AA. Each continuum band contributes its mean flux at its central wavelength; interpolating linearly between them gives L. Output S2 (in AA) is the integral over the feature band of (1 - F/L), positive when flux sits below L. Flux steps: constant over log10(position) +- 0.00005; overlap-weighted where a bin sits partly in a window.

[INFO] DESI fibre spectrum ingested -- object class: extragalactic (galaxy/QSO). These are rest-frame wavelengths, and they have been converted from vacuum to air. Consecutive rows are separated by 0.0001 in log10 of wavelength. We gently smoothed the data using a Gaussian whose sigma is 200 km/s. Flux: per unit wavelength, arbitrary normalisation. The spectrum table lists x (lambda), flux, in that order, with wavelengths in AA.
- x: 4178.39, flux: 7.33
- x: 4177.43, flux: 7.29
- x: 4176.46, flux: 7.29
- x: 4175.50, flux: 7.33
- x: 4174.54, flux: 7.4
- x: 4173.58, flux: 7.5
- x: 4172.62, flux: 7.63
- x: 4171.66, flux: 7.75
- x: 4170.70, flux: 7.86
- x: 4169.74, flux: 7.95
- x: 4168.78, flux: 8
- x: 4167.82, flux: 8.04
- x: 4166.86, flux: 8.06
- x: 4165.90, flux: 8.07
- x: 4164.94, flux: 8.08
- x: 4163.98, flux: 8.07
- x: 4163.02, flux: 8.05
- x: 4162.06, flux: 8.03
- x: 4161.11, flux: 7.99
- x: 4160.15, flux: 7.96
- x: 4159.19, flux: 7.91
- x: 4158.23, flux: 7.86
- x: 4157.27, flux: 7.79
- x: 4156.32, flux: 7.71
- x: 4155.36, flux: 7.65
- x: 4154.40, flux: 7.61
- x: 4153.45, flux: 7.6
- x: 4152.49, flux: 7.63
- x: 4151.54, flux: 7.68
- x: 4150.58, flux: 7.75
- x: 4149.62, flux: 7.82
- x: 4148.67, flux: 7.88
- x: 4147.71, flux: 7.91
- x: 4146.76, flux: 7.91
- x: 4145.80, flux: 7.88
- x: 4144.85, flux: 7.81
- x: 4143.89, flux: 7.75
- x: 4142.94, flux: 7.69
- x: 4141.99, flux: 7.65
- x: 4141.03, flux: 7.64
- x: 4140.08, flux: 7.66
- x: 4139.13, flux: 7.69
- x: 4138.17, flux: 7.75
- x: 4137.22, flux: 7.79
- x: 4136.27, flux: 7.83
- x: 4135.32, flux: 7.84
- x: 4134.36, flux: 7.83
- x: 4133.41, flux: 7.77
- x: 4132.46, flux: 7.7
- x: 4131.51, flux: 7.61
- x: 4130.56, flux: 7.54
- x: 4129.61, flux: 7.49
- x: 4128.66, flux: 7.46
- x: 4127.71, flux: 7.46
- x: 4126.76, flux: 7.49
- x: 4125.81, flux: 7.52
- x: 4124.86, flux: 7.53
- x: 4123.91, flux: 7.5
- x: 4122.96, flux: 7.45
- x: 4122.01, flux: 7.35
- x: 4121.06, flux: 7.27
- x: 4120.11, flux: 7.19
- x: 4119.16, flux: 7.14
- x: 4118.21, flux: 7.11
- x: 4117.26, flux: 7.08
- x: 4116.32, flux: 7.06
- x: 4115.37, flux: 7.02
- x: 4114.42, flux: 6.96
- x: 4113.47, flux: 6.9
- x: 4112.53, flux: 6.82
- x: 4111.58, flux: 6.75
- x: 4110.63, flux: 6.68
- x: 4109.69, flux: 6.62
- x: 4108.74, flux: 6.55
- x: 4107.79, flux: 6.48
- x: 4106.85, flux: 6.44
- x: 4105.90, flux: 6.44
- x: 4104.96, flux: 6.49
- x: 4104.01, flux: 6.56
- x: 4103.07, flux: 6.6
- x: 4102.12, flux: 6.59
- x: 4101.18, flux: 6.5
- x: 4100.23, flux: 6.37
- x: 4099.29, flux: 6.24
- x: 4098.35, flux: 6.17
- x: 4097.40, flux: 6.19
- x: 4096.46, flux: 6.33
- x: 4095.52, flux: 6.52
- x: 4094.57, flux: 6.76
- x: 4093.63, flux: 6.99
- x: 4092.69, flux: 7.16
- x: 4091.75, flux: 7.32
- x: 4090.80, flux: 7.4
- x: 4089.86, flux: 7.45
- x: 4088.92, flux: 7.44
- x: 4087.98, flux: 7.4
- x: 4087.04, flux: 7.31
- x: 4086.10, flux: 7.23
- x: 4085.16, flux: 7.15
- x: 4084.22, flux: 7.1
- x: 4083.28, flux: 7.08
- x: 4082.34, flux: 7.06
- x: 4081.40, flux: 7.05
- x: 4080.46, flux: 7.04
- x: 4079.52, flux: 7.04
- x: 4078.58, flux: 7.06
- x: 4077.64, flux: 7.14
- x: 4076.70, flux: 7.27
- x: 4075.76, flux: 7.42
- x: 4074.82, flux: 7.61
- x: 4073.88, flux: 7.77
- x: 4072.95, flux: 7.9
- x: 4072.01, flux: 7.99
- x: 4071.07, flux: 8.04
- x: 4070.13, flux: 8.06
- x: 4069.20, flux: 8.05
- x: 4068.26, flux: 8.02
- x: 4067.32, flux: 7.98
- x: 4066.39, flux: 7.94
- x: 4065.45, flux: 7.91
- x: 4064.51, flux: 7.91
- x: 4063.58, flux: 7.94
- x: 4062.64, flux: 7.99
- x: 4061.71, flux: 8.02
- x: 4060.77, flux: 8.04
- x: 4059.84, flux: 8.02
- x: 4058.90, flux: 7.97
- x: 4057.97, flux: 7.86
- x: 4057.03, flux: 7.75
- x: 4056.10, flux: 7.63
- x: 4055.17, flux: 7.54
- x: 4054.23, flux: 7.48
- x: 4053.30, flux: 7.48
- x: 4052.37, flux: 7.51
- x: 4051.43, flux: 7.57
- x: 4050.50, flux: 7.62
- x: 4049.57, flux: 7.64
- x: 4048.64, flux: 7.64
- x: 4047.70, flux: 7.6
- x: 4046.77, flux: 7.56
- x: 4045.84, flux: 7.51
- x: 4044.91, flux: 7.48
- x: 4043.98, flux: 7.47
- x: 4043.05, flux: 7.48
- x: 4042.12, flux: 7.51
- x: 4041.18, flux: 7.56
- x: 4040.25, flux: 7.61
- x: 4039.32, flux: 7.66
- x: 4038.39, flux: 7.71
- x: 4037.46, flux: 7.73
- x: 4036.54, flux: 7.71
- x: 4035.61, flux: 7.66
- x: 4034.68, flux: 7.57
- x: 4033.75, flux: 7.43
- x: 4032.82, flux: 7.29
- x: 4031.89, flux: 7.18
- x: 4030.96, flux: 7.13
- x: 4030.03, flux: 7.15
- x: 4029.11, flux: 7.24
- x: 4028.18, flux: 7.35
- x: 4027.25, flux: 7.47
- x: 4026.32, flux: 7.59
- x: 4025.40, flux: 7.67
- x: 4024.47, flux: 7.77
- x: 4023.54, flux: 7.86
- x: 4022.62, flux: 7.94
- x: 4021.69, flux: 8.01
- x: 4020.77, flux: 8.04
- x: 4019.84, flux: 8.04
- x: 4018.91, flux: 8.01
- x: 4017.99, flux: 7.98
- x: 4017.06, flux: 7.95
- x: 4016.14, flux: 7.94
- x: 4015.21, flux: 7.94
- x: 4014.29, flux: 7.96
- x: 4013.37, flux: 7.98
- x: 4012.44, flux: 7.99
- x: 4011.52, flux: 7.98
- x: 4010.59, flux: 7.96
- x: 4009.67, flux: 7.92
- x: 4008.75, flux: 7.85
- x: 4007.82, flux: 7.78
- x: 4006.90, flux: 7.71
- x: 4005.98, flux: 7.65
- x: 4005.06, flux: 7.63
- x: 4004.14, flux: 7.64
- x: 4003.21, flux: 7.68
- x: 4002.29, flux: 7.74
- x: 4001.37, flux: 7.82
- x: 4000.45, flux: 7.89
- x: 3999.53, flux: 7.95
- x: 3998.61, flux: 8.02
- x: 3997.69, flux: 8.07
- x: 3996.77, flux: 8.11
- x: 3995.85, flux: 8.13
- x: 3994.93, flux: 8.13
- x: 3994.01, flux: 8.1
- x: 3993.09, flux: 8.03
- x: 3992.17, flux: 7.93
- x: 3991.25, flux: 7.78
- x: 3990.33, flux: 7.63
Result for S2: 2.7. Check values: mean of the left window 7.59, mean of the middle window 7.11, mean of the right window 7.53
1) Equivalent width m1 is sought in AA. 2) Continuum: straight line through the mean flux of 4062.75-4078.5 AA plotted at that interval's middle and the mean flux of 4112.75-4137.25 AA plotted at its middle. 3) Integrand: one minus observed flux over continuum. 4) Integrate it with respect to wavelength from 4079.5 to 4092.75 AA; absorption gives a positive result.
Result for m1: 0.8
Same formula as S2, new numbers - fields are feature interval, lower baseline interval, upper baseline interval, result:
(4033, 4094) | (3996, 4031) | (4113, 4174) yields 1.43 AA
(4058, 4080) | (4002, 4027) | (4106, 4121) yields -1.45 AA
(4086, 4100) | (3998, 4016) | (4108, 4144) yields 1.10 AA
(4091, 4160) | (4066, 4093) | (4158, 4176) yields 3.75 AA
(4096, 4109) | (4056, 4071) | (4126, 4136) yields 2.24 AA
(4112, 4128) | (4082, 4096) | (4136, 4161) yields 0.54 AA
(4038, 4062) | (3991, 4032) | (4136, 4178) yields 0.49 AA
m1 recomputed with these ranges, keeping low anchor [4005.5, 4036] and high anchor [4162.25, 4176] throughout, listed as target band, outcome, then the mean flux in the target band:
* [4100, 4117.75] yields 2.5 AA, 6.68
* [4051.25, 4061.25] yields 0.0 AA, 7.71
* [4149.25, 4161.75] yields 0.1 AA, 7.77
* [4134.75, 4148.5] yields 0.1 AA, 7.77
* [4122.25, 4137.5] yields 0.4 AA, 7.61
